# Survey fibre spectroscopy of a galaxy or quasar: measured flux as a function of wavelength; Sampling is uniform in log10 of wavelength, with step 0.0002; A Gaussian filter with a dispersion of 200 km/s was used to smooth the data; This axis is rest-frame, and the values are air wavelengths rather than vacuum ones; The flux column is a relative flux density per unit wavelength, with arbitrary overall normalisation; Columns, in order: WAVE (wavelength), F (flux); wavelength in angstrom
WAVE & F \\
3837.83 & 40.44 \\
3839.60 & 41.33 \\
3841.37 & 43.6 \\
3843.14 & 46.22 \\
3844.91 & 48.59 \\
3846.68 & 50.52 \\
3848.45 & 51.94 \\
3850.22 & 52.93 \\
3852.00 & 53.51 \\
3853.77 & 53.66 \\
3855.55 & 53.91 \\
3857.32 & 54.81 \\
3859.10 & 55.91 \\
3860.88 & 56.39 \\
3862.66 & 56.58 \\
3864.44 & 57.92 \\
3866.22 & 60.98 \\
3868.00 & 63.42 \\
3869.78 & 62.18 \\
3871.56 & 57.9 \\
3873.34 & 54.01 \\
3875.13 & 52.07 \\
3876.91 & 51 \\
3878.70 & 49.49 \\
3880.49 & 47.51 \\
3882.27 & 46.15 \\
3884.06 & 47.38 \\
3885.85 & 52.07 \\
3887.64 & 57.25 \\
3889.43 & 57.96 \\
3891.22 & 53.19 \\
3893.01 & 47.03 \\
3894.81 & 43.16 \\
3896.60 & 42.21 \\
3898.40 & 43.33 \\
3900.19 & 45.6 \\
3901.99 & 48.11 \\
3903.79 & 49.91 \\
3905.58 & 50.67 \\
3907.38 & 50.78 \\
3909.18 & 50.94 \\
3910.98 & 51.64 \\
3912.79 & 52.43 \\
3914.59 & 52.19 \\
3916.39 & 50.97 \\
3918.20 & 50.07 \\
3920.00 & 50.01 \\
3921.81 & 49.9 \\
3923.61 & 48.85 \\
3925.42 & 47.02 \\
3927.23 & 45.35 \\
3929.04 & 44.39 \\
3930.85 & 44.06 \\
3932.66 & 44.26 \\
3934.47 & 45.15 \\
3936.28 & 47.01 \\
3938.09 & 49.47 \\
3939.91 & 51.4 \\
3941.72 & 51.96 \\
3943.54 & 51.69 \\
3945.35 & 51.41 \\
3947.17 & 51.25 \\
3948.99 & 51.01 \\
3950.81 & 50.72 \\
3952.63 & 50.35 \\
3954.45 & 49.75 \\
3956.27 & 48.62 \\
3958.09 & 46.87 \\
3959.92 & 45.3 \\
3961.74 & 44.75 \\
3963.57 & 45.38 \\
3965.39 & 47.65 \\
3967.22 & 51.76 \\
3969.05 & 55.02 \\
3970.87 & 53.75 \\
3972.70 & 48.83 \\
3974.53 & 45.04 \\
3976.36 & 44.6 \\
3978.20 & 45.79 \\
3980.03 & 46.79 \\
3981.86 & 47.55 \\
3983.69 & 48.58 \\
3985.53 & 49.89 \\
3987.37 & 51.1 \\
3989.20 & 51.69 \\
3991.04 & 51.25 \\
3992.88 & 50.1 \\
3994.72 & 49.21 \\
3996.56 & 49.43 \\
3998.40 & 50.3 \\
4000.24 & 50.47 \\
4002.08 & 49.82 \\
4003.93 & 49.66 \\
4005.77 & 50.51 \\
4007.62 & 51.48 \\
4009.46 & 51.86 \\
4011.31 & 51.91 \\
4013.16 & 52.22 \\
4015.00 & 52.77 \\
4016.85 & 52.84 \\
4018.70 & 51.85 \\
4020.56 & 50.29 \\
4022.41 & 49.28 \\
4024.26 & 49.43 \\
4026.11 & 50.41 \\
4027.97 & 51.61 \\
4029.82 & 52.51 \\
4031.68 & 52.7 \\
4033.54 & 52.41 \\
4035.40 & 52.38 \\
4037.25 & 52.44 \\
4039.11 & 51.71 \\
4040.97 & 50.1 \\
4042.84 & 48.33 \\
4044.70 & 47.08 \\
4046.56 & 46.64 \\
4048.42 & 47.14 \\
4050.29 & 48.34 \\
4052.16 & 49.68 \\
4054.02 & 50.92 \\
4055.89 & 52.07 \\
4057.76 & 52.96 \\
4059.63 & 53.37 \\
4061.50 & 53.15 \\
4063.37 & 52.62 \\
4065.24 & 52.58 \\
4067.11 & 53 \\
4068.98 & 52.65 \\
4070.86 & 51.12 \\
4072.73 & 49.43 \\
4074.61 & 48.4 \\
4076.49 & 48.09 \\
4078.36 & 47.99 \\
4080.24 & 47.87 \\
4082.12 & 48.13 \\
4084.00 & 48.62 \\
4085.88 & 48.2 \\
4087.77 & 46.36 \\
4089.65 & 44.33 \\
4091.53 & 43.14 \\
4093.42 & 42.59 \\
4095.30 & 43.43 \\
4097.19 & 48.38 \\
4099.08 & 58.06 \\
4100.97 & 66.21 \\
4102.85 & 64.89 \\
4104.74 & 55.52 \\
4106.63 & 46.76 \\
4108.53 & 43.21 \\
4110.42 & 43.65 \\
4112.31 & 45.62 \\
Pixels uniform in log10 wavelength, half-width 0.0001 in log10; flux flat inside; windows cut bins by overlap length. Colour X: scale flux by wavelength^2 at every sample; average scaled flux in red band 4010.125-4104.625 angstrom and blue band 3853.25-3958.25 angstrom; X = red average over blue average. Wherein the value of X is 1.08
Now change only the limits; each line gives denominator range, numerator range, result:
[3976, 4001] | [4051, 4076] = 1.09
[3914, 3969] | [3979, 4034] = 1.07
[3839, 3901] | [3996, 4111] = 1.07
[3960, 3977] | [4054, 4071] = 1.14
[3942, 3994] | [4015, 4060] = 1.07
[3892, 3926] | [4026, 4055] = 1.10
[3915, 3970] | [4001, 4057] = 1.09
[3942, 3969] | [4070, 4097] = 1.02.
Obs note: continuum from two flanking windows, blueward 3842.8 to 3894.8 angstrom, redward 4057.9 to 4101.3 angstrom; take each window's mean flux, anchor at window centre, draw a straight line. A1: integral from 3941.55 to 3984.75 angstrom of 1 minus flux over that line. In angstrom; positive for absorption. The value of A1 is 2.41 angstrom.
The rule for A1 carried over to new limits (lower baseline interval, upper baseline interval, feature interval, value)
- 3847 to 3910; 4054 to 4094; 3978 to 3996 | 0.5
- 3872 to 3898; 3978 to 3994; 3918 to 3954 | 0.7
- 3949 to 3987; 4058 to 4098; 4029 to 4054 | -0.7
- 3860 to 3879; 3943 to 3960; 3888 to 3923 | 2.7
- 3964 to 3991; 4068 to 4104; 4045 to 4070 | -0.7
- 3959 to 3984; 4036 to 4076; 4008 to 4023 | -0.7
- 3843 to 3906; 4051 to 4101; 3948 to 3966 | 1.1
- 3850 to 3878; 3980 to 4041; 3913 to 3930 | 1.6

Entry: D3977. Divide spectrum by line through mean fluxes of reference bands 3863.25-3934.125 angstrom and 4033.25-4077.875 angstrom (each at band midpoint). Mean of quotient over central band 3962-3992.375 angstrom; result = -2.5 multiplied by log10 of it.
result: 0.036 mag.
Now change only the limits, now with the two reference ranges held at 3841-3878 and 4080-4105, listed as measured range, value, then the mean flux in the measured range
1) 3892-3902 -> 0.20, 44.7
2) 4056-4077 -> -0.02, 51.7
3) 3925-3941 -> 0.14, 46.5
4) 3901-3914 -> 0.06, 50.6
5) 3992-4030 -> 0.02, 50.8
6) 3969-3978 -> 0.08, 48.6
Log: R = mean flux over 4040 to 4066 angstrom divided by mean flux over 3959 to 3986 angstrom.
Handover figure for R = 1.0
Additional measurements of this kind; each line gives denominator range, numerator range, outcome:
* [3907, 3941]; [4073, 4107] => 1.02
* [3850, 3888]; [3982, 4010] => 0.92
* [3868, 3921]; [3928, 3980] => 0.95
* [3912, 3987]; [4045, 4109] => 1.03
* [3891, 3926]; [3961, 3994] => 1.00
